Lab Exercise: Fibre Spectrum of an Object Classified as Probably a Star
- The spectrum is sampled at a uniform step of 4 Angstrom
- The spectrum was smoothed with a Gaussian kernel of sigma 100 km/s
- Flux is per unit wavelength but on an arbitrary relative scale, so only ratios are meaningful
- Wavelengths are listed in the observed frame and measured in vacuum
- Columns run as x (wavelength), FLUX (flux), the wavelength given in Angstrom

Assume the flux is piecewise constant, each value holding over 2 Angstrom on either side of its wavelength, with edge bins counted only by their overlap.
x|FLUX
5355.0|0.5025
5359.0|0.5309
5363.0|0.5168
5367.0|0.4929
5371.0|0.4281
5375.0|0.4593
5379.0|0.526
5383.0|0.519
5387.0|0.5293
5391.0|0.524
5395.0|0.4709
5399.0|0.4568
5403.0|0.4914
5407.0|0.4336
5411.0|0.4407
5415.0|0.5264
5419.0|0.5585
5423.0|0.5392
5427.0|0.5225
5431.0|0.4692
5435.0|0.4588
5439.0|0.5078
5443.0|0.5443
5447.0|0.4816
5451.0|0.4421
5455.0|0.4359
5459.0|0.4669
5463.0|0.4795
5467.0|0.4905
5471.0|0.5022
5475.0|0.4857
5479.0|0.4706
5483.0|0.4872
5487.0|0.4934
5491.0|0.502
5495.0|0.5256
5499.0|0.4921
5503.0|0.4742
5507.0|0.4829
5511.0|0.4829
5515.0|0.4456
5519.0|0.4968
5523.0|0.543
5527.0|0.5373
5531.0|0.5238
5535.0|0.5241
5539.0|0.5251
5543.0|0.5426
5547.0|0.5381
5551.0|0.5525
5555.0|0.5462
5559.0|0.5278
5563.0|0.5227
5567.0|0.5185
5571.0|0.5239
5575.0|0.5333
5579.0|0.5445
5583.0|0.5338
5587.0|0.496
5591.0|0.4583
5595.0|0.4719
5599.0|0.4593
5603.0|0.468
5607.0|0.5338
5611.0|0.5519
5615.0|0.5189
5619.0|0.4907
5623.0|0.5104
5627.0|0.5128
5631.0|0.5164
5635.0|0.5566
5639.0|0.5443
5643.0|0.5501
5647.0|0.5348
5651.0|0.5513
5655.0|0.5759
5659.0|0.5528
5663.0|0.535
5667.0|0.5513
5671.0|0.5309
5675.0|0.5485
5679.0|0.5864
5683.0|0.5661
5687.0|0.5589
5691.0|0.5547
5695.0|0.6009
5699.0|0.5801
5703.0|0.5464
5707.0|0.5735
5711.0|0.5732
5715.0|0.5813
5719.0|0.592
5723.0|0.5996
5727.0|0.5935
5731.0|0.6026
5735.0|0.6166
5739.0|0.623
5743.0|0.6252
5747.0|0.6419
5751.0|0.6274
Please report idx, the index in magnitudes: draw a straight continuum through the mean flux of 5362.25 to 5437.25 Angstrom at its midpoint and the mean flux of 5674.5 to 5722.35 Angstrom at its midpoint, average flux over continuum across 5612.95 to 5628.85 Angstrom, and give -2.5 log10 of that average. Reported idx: 0.09 mag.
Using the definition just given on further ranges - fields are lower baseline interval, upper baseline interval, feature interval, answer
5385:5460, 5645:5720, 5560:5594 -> 0.04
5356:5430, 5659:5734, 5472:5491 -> 0.07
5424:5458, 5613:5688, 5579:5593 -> 0.04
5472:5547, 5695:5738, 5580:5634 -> 0.08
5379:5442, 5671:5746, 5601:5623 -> 0.09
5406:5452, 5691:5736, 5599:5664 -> 0.06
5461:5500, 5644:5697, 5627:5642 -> 0.02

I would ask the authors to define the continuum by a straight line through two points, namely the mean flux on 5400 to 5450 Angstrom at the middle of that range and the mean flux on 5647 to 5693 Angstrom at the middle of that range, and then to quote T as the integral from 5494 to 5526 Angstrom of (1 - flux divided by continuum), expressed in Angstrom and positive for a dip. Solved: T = 1.4 Angstrom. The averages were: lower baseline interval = 0.496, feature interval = 0.493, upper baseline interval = 0.555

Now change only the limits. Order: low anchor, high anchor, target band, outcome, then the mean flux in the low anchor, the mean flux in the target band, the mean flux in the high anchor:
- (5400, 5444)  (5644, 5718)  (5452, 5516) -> 3.80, 0.497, 0.482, 0.561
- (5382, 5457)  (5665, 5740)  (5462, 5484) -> 0.94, 0.492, 0.486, 0.577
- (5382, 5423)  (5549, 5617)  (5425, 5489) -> 2.37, 0.497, 0.484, 0.515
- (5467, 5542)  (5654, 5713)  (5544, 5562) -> -0.81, 0.5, 0.54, 0.562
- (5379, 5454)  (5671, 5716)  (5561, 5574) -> 0.30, 0.495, 0.523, 0.568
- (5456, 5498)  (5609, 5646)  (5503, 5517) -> 0.75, 0.489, 0.471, 0.528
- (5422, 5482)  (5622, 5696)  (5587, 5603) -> 1.86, 0.486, 0.468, 0.549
